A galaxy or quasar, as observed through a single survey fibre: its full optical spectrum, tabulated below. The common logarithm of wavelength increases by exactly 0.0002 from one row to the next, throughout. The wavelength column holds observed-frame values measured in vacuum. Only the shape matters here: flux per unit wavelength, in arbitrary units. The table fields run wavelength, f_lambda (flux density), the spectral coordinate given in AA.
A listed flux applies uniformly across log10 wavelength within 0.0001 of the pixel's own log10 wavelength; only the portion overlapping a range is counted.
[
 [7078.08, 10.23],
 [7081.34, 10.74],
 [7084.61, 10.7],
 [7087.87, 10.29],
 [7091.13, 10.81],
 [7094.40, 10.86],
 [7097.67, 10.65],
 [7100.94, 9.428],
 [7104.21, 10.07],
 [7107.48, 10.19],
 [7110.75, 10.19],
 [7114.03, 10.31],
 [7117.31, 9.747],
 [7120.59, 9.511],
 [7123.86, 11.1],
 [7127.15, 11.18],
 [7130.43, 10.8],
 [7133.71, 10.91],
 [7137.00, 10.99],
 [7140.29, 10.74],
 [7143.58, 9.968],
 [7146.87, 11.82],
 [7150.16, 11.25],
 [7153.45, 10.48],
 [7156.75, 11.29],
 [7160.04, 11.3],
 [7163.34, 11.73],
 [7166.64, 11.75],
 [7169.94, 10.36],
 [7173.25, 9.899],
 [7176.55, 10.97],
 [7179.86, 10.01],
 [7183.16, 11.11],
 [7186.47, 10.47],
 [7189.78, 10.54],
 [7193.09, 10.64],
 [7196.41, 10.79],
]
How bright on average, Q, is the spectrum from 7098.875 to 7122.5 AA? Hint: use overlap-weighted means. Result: 9.95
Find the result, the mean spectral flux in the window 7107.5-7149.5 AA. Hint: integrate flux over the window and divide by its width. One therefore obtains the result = 10.6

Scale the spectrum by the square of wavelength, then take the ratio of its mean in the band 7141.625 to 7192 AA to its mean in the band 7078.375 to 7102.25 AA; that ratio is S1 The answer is 1.1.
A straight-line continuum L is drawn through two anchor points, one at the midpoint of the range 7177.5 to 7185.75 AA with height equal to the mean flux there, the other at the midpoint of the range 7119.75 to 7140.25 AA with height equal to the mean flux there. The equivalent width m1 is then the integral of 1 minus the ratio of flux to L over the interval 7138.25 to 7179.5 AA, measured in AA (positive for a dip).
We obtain -1.0 AA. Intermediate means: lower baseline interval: 10.8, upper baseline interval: 10.6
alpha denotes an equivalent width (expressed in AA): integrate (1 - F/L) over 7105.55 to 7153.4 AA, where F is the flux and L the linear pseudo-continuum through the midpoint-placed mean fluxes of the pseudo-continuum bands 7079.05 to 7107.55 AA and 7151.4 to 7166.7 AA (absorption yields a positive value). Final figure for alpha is 1.2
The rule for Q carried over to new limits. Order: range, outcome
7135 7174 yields 11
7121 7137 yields 10.9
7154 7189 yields 10.9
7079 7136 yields 10.4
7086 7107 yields 10.3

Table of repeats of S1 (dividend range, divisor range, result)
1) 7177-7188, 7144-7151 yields 0.95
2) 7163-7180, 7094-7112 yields 1.08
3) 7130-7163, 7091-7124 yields 1.09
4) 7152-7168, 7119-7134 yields 1.07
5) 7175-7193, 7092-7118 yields 1.06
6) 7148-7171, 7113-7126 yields 1.11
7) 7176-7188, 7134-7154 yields 0.98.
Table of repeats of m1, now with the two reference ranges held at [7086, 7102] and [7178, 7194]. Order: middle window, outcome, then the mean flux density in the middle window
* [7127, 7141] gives -0.6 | 10.9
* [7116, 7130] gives 0.1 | 10.4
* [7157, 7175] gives -0.8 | 11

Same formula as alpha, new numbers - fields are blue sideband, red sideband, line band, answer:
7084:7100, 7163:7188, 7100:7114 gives 0.8 AA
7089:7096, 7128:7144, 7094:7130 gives 1.6 AA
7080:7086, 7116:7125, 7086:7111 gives 0.3 AA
